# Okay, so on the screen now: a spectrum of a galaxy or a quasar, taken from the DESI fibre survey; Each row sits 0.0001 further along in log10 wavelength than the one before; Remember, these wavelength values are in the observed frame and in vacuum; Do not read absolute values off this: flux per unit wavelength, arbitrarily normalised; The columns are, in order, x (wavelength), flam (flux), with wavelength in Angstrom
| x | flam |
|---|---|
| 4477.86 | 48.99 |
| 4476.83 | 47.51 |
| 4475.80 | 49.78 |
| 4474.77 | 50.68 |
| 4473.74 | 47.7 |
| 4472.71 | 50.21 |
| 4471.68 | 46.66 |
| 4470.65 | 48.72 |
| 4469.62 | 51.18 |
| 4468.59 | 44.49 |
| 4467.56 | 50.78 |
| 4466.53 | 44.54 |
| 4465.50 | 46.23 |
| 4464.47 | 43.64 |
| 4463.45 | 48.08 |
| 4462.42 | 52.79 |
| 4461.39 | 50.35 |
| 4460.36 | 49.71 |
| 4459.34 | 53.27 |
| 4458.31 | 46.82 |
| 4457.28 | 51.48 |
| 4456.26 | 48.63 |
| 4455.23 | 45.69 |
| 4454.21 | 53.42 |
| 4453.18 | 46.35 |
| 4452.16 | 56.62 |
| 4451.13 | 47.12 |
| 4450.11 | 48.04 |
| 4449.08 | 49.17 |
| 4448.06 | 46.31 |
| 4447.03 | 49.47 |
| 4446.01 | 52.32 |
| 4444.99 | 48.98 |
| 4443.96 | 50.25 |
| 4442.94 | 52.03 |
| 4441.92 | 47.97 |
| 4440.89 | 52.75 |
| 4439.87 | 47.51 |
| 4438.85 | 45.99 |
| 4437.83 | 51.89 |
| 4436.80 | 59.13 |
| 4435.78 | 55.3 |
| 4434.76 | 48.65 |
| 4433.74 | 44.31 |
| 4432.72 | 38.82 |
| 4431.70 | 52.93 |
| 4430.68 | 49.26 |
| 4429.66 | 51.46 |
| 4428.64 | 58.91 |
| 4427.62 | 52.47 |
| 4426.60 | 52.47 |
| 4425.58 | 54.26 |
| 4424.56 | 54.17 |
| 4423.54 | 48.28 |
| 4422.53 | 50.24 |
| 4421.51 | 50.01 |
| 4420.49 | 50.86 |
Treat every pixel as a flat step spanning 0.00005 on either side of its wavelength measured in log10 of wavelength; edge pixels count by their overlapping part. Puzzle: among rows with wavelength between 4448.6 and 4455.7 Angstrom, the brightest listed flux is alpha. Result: 56.62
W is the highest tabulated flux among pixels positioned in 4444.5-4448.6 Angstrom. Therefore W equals 52.32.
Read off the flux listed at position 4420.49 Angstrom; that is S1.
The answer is 50.86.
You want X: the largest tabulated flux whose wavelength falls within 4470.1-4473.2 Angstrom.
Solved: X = 50.21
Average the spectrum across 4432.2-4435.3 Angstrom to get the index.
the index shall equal 44.1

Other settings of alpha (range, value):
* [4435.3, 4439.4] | 59.13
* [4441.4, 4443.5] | 52.03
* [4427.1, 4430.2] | 58.91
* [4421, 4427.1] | 54.26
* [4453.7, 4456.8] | 53.42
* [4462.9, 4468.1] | 50.78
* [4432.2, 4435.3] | 48.65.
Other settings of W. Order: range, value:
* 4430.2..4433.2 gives 52.93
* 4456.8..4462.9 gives 53.27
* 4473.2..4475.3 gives 50.68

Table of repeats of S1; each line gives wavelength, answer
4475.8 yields 49.78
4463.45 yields 48.08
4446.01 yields 52.32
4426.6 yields 52.47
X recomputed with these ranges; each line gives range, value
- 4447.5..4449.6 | 49.17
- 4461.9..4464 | 52.79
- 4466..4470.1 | 51.18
